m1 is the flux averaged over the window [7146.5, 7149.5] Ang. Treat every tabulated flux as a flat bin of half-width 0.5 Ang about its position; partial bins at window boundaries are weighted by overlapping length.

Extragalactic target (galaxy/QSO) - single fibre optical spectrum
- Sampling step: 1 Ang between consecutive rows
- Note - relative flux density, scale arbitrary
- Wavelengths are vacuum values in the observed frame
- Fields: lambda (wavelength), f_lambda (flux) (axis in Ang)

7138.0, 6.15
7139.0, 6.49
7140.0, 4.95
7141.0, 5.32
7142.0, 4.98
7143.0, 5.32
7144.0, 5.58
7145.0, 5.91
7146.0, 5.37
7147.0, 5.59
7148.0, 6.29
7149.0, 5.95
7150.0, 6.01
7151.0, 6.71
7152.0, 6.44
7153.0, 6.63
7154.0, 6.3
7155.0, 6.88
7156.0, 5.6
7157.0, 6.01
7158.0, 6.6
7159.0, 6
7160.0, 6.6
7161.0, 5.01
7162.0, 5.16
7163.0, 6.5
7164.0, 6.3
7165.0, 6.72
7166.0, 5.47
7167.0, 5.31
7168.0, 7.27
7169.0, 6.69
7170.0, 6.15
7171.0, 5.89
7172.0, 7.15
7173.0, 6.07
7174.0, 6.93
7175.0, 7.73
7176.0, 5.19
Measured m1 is 5.94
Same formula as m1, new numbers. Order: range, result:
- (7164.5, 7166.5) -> 6.09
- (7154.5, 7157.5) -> 6.16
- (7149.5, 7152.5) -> 6.39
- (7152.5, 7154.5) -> 6.46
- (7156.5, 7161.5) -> 6.04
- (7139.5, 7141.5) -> 5.13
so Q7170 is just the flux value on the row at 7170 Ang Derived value 6.15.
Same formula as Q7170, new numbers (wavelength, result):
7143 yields 5.32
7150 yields 6.01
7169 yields 6.69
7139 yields 6.49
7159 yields 6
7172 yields 7.15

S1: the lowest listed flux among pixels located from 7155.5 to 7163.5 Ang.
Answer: 5.01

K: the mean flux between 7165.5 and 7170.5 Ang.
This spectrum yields 6.18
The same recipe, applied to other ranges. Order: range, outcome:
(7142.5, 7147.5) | 5.55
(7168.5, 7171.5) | 6.24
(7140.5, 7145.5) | 5.42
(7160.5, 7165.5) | 5.94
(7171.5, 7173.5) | 6.61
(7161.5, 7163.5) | 5.83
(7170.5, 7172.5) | 6.52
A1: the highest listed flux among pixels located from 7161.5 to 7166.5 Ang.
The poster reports 6.72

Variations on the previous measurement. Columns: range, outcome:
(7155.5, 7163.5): 6.6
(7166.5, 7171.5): 7.27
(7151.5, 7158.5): 6.88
